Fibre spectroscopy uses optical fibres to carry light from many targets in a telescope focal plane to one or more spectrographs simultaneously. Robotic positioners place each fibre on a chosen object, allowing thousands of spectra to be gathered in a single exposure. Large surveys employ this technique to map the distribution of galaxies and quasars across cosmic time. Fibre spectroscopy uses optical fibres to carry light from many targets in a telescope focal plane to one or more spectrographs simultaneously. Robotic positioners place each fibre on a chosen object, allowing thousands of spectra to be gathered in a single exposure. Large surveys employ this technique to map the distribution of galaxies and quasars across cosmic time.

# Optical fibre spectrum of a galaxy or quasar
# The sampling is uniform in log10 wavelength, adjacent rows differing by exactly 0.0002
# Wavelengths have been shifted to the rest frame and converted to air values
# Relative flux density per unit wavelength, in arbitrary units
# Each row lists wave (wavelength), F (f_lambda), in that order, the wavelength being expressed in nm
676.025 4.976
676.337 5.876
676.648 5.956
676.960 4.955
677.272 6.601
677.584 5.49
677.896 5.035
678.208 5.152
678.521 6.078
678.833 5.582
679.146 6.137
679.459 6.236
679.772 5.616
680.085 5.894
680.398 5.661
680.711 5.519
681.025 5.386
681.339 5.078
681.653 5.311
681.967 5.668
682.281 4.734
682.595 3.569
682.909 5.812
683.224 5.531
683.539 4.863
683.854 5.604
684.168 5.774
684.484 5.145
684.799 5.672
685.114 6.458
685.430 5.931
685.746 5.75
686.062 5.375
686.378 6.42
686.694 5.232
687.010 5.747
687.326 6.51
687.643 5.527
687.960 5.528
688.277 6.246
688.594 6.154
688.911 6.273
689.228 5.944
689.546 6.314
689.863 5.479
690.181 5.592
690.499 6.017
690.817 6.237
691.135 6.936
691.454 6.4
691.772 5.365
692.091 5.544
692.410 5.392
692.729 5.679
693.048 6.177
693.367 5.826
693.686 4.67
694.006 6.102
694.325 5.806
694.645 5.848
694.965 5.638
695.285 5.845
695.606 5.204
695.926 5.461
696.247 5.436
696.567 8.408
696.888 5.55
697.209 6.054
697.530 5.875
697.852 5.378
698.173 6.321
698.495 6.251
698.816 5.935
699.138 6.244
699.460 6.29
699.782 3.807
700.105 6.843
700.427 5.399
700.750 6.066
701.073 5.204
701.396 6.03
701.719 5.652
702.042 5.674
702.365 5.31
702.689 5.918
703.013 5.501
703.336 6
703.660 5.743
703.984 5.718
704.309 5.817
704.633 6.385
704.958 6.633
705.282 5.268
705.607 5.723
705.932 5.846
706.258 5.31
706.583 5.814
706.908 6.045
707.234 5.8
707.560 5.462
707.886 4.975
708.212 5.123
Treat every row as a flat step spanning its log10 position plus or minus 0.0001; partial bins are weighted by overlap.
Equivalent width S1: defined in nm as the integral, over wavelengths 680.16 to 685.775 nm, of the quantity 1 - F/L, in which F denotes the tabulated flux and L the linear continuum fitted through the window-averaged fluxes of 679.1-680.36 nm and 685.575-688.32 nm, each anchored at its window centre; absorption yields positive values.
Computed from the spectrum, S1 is 0.43 nm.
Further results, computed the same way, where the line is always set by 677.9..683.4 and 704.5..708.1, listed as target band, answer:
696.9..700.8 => -0.14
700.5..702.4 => 0.01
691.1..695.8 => -0.11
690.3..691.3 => -0.14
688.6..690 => -0.12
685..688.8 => -0.26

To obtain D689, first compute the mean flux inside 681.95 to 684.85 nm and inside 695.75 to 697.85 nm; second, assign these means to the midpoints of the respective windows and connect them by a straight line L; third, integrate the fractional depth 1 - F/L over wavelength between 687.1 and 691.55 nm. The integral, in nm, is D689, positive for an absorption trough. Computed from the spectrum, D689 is -0.389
